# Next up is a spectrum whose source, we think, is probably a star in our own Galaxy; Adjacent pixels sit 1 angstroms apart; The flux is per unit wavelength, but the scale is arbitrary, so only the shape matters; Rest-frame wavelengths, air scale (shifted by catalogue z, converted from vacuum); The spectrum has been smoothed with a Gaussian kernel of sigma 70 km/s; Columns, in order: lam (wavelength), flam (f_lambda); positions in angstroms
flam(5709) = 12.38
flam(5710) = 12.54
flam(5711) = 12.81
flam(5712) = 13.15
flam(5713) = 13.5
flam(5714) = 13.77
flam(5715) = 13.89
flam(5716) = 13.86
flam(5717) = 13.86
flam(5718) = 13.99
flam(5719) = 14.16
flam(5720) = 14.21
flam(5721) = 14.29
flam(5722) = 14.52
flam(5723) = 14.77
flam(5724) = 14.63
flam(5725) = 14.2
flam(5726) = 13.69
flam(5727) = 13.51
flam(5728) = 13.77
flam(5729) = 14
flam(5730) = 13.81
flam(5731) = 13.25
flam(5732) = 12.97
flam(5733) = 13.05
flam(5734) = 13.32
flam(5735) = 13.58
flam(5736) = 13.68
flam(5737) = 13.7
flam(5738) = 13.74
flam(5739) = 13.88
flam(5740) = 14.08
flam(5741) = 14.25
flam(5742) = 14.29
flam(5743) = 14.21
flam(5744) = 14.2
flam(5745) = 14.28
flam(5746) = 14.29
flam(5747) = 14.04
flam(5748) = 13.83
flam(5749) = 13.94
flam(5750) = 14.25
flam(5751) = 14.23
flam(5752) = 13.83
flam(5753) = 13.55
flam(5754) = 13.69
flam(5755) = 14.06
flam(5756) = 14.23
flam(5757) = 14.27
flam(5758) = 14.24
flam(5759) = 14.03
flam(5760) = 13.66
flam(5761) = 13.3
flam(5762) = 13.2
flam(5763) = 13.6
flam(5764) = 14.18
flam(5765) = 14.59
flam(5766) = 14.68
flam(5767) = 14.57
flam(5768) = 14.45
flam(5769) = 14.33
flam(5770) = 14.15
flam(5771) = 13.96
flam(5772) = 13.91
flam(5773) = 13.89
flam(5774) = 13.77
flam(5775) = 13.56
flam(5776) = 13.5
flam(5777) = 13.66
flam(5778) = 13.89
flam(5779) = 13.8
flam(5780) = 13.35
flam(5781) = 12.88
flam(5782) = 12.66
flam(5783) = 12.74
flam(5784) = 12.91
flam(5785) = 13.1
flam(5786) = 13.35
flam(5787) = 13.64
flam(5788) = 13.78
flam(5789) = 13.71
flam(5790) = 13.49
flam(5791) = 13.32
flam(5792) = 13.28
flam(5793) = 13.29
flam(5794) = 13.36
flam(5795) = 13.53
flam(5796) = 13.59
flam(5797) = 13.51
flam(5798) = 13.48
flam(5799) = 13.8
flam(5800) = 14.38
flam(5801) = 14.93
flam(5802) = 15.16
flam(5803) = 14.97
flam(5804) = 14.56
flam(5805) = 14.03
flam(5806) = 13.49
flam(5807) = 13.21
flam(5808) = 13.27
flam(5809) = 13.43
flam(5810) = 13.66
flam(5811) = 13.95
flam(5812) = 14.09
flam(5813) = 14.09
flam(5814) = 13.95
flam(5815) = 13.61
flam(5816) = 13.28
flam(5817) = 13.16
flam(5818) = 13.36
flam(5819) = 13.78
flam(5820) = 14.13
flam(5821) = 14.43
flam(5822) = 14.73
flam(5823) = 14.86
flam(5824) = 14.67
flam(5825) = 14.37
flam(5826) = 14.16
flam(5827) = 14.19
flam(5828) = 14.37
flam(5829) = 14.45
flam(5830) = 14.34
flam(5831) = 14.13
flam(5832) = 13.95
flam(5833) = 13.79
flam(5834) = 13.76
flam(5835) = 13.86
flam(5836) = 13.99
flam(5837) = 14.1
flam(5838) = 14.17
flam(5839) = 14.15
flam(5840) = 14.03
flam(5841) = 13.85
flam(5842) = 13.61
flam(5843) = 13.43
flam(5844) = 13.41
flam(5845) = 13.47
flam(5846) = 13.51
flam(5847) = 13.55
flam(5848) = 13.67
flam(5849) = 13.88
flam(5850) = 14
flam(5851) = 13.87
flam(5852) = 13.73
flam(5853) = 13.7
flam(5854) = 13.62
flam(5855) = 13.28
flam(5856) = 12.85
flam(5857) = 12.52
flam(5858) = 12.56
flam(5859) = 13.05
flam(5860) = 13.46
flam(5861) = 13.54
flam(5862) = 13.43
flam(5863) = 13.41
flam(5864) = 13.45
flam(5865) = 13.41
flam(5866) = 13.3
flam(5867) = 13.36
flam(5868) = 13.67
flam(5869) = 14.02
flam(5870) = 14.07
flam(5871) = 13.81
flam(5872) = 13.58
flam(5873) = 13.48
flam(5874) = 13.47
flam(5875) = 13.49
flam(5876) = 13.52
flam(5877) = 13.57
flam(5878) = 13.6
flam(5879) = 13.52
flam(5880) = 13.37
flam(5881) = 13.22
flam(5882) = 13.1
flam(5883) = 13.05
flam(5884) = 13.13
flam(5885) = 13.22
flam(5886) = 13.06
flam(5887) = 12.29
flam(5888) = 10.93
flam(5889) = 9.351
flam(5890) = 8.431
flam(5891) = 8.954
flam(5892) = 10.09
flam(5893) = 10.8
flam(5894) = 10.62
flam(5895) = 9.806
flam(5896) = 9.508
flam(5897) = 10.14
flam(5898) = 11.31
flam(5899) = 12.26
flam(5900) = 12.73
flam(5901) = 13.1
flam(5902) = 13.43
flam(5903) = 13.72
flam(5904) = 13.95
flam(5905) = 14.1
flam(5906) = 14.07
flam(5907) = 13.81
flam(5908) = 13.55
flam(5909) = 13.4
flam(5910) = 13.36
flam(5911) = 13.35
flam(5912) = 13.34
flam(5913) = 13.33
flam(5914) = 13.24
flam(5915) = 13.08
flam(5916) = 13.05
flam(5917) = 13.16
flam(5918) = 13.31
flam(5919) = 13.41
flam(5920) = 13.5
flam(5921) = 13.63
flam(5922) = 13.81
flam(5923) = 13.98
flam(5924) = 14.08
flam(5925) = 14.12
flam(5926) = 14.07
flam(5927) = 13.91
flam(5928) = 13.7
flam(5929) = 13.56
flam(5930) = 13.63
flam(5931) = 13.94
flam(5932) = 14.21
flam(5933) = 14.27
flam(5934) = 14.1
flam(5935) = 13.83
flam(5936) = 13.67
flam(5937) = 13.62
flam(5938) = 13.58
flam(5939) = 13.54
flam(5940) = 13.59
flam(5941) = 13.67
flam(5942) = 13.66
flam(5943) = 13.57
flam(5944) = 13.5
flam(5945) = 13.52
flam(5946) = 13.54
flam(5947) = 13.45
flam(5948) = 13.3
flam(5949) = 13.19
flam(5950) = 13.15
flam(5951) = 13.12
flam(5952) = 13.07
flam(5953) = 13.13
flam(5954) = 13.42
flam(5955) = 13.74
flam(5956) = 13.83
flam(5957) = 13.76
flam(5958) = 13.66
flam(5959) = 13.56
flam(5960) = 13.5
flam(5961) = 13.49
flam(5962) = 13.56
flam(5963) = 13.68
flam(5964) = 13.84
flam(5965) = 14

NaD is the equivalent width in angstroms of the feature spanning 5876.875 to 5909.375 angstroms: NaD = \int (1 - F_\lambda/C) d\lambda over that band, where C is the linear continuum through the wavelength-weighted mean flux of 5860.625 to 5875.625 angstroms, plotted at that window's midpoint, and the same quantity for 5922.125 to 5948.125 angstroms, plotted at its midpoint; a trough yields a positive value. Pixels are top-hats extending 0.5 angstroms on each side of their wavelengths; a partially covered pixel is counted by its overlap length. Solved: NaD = 3.43 angstroms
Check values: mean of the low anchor 13.6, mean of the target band 12.2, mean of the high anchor 13.8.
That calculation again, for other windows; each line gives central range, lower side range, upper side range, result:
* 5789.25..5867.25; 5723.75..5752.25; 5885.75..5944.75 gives -2.3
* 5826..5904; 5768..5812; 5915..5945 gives 3.7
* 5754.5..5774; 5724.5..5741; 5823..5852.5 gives -0.4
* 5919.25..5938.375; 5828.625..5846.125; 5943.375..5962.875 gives -0.4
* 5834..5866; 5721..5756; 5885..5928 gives -1.3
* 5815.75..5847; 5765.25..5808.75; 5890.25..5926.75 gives -1.4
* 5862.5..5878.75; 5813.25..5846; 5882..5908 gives -1.2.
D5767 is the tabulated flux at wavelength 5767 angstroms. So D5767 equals 14.57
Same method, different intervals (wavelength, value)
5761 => 13.3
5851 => 13.87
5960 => 13.5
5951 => 13.12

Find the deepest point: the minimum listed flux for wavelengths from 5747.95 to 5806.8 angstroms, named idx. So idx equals 12.66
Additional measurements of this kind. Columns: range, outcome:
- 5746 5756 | 13.55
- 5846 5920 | 8.431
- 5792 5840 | 13.16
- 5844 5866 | 12.52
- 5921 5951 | 13.12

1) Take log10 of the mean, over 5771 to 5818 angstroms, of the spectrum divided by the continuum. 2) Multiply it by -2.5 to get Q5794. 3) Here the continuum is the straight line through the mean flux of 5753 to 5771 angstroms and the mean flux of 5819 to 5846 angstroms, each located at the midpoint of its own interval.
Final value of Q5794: 0.03 mag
